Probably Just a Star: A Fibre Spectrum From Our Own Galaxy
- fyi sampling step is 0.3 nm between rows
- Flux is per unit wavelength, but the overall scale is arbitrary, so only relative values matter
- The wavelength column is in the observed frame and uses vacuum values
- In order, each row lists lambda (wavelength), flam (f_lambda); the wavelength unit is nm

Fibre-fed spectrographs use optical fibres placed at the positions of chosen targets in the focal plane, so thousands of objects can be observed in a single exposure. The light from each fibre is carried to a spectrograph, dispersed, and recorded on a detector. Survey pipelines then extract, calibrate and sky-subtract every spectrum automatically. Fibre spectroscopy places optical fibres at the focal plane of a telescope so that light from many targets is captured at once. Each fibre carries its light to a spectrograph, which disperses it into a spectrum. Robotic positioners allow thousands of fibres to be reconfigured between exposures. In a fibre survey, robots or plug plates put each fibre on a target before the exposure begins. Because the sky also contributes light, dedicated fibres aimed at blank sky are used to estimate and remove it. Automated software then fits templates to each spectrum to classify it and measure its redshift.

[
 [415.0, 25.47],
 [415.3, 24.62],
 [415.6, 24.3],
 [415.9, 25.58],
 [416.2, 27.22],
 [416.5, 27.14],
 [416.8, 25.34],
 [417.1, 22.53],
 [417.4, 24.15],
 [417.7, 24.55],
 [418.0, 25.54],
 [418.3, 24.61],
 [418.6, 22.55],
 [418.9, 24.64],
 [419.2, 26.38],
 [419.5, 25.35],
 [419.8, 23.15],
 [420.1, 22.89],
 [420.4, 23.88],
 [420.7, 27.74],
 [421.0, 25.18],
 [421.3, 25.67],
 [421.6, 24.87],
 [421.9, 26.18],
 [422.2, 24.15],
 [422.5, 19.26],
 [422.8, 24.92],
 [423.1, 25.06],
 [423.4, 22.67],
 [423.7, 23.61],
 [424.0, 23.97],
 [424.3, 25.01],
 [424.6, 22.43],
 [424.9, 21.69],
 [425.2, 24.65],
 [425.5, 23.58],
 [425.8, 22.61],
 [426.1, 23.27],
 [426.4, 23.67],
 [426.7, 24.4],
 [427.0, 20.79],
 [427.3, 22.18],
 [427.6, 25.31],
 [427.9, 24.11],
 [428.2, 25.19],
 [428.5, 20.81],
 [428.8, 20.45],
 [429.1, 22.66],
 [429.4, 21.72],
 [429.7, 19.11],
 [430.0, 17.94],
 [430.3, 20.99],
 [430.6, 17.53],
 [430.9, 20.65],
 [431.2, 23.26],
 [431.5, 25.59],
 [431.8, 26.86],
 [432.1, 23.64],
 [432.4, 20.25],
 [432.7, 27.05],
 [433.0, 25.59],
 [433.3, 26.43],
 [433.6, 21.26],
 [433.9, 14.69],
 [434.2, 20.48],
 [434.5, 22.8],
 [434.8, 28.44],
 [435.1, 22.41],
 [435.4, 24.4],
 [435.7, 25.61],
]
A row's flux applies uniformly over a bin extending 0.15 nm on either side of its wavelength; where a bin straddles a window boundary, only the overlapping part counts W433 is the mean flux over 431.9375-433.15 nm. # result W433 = 24.2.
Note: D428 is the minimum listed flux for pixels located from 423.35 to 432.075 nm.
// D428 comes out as 17.53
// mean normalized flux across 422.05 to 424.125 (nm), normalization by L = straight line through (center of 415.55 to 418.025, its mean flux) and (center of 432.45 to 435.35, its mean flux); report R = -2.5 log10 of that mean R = 0.05 mag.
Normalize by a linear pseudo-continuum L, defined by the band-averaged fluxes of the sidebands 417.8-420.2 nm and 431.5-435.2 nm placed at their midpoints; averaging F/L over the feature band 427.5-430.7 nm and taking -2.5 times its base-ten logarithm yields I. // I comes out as 0.110 mag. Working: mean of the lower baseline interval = 24.4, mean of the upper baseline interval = 23.4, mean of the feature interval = 21.4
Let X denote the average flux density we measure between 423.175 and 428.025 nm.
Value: 23.4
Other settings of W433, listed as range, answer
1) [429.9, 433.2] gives 22.8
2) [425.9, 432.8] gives 22.5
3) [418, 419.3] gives 24.6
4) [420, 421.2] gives 25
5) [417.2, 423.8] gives 24.4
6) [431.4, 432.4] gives 24.6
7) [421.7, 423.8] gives 23.7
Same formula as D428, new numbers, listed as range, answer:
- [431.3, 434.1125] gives 14.69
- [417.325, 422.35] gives 22.55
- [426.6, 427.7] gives 20.79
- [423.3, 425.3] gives 21.69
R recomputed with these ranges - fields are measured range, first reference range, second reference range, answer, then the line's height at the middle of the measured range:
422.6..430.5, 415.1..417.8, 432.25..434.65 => 0.03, 23.4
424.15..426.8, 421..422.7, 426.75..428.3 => 0.01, 23.7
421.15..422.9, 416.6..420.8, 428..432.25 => -0.02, 23.8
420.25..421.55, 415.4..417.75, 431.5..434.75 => -0.04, 24.6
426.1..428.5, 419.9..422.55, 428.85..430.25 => -0.09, 21.5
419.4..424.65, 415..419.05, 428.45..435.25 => -0.01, 24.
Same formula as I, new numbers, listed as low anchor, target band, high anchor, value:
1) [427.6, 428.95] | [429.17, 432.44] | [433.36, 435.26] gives 0.041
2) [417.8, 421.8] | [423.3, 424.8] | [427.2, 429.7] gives 0.010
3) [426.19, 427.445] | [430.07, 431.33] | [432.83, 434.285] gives 0.093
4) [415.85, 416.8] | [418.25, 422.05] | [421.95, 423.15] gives -0.011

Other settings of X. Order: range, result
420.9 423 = 24.3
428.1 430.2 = 21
